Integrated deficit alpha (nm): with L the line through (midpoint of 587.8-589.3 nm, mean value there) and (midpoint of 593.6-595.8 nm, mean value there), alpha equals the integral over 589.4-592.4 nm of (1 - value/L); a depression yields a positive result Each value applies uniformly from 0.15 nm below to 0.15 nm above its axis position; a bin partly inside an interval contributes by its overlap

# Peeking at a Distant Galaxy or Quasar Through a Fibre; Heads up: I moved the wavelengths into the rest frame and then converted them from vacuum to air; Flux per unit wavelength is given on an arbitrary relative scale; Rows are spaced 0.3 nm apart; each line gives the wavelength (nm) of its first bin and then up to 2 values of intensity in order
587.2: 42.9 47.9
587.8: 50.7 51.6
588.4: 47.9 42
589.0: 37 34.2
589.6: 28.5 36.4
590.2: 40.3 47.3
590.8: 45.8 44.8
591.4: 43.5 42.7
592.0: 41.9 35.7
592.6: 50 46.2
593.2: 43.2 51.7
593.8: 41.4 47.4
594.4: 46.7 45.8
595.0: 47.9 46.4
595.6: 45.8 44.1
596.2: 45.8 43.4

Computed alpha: 0.28 nm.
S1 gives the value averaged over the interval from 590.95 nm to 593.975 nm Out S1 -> 44.1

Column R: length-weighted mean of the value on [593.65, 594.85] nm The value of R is 45.3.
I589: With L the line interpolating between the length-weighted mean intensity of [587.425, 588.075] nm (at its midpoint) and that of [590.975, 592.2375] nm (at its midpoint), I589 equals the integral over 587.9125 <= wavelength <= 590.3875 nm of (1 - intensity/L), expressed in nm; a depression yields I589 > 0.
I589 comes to 0.39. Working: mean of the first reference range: 49.9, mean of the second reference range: 42.7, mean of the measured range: 40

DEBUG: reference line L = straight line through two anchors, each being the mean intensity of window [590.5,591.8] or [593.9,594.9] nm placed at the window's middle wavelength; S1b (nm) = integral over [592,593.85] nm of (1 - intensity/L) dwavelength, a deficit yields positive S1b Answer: 0.04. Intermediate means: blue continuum 44.6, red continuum 46.4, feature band 44.7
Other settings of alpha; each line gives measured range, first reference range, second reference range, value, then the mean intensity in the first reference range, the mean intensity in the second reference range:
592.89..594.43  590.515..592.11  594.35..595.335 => -0.007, 44.1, 46.7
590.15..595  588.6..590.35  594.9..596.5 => -0.469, 36.2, 45.7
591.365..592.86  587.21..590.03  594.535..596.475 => 0.032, 41.9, 45.8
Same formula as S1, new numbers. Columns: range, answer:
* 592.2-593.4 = 44.4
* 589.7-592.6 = 42.2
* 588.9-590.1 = 34.2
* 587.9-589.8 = 40.4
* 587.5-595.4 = 43.8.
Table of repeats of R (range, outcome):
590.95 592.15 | 43.2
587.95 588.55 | 49.8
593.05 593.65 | 47.5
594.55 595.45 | 46.7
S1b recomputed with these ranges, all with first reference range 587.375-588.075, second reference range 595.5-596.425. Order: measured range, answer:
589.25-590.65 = 0.315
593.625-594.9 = 0.013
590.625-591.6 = 0.064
